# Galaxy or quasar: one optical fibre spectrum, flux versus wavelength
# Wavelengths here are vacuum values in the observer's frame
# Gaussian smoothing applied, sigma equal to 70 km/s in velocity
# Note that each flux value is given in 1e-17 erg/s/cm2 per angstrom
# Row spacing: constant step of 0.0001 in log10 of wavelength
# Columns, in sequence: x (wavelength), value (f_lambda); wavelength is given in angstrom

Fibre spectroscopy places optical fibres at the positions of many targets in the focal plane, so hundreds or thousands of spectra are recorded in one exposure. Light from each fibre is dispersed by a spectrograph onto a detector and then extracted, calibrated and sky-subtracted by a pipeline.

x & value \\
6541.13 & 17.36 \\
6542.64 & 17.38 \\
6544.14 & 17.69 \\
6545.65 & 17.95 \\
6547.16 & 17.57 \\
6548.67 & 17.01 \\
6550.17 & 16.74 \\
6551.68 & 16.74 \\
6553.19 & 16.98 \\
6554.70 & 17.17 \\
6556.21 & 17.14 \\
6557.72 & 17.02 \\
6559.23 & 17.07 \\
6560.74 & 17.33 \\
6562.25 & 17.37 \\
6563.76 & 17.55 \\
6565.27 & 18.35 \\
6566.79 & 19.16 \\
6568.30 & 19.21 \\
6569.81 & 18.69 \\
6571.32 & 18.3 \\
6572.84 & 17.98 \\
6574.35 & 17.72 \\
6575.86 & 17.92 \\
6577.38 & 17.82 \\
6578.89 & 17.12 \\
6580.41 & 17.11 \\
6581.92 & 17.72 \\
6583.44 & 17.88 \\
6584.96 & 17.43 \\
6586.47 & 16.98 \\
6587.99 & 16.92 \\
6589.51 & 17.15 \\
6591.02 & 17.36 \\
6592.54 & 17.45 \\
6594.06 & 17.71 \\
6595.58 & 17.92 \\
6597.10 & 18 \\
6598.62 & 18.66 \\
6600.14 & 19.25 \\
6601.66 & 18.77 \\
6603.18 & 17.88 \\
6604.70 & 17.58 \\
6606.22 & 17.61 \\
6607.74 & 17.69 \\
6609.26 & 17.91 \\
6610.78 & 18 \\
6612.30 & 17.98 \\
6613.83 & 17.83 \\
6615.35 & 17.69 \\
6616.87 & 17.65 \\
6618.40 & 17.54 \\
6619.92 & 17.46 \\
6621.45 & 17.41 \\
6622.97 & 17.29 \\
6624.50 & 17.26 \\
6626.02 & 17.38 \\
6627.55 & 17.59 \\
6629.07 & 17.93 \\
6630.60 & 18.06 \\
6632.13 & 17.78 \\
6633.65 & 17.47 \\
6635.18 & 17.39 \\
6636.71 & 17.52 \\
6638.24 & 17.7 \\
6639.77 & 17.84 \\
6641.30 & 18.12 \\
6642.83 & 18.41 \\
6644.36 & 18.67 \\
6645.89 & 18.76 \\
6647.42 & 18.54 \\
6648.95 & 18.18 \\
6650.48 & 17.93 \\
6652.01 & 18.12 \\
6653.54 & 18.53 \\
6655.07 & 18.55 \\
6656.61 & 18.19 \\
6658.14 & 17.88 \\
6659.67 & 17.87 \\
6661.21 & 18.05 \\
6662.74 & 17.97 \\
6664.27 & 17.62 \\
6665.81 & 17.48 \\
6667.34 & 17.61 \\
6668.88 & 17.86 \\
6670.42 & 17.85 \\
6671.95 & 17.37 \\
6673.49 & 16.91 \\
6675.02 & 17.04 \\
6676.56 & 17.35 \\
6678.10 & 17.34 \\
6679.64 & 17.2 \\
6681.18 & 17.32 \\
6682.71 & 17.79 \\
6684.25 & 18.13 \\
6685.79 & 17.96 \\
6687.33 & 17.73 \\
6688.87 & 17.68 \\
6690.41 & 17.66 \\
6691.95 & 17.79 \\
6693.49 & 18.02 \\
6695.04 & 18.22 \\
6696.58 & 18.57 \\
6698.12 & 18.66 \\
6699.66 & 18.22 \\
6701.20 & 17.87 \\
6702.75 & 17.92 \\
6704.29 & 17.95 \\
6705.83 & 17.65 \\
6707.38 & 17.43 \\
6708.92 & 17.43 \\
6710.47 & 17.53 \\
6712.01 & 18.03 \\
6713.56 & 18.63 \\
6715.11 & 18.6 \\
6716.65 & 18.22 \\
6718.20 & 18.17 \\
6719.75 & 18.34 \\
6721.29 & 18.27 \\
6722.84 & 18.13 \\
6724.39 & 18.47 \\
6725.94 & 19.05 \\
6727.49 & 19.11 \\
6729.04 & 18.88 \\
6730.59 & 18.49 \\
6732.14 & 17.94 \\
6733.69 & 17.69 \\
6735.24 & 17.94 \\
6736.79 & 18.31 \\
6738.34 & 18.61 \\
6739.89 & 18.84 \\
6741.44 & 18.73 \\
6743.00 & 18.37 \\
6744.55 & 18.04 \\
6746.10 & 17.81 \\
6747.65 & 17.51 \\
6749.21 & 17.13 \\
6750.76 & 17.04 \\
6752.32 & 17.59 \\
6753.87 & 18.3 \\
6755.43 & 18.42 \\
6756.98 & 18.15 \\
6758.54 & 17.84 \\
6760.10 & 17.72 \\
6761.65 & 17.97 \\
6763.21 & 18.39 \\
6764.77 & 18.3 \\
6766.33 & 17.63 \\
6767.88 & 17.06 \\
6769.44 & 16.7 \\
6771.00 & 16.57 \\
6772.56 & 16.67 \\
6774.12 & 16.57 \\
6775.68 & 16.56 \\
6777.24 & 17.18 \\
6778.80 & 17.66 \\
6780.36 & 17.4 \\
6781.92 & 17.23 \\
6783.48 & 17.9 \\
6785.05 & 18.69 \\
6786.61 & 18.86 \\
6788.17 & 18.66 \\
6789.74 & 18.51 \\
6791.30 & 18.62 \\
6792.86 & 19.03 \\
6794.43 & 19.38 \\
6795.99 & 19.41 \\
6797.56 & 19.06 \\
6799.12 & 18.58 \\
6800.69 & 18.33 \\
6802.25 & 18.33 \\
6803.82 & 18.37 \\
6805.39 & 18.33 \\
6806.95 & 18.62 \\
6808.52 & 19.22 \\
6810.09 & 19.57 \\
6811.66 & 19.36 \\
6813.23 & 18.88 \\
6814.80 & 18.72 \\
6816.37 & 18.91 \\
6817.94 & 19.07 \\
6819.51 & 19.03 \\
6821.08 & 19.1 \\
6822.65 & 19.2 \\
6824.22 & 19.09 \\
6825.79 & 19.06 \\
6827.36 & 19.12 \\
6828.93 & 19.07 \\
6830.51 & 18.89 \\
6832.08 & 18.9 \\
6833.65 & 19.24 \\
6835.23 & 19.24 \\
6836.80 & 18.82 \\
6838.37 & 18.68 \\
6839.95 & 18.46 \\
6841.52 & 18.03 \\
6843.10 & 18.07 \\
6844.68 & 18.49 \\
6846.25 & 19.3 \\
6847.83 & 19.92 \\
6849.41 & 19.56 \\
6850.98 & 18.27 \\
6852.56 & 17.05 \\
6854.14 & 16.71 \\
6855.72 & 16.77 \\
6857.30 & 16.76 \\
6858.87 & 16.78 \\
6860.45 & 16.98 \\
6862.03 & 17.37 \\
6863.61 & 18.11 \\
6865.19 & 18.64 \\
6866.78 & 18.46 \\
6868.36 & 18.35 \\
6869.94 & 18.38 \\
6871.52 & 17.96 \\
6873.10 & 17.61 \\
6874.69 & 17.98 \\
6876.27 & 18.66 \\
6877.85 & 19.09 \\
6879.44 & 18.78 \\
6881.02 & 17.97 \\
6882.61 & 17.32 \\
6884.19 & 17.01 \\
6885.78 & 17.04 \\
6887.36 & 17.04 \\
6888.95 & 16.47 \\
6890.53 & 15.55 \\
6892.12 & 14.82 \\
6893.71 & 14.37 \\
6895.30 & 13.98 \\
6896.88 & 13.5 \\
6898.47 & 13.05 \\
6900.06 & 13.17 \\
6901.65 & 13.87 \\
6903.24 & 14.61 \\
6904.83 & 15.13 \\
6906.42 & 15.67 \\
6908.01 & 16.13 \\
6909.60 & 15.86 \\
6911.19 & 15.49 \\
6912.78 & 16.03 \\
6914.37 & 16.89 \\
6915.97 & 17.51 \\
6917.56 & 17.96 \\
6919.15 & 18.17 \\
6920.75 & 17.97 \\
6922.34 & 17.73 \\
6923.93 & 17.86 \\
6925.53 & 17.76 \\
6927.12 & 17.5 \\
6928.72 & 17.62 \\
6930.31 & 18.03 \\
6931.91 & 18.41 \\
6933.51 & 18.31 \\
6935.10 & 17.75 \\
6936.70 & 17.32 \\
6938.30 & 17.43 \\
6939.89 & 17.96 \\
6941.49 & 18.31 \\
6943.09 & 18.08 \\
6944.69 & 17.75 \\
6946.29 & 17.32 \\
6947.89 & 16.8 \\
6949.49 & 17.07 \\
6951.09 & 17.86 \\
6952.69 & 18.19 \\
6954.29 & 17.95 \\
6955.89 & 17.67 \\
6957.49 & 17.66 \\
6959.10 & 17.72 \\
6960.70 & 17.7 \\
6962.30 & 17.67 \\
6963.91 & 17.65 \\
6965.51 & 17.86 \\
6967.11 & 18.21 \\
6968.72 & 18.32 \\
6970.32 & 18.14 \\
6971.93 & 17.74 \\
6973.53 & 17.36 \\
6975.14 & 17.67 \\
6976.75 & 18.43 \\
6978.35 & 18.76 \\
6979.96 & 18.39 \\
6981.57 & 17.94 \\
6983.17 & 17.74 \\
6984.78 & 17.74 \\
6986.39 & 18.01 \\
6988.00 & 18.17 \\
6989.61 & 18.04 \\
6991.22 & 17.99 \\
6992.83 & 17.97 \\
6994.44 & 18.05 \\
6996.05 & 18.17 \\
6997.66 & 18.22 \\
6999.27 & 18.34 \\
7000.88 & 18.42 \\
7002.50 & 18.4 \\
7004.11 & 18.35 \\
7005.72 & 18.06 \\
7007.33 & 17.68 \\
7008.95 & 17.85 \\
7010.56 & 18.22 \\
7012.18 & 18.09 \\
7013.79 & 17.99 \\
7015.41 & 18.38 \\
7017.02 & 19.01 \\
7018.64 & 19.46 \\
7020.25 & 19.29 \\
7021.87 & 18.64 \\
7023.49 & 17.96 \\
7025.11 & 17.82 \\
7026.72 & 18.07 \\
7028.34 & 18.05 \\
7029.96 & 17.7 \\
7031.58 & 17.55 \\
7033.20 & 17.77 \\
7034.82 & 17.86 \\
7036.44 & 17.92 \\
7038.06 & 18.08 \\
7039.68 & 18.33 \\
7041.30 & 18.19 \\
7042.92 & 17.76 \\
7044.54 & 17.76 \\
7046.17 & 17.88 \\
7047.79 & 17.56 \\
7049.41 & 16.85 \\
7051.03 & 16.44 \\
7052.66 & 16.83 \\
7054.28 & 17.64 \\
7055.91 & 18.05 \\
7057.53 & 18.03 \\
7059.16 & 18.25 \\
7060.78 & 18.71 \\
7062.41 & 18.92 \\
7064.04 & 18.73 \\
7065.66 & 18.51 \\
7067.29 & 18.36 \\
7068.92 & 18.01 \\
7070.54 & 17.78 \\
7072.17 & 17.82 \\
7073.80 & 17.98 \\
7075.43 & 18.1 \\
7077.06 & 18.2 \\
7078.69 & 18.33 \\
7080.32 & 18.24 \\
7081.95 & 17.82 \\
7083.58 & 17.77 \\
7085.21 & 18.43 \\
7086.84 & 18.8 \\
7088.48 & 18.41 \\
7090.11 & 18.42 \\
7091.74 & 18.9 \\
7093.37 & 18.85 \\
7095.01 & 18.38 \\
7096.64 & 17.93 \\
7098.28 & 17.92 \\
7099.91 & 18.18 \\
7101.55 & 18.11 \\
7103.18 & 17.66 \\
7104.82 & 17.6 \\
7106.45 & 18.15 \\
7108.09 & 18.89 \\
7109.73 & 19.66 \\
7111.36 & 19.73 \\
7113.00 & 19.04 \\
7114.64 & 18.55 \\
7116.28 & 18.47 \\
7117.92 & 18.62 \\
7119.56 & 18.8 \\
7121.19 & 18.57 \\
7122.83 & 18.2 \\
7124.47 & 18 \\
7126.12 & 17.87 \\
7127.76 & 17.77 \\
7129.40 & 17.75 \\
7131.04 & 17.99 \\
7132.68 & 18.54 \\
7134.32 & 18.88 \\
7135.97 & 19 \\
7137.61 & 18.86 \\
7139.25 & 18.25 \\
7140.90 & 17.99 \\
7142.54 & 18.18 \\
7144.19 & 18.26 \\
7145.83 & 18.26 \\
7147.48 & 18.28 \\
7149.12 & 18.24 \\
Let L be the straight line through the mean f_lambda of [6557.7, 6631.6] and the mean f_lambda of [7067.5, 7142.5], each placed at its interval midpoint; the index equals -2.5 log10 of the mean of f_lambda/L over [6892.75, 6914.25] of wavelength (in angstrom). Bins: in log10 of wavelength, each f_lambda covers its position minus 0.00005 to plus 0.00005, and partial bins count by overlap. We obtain 0.22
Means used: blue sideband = 17.8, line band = 14.8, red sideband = 18.3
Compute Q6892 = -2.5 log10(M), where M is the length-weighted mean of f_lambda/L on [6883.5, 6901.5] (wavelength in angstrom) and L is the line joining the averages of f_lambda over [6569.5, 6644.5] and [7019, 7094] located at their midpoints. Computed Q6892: 0.19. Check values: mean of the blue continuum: 17.8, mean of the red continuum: 18.1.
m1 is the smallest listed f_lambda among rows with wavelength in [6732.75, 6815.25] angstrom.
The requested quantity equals 16.56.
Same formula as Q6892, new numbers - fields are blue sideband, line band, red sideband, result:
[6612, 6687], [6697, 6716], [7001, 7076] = -0.01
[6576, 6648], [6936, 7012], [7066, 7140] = 0.02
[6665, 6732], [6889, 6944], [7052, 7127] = 0.11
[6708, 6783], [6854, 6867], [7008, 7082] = 0.04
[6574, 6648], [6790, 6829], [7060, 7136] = -0.05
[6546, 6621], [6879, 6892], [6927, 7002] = 0.05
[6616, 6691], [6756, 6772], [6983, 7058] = 0.01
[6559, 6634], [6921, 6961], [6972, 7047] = 0.02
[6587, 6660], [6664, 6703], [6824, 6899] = 0.01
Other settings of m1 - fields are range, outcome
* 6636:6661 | 17.52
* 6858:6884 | 16.78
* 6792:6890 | 16.47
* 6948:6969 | 17.07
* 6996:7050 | 16.85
